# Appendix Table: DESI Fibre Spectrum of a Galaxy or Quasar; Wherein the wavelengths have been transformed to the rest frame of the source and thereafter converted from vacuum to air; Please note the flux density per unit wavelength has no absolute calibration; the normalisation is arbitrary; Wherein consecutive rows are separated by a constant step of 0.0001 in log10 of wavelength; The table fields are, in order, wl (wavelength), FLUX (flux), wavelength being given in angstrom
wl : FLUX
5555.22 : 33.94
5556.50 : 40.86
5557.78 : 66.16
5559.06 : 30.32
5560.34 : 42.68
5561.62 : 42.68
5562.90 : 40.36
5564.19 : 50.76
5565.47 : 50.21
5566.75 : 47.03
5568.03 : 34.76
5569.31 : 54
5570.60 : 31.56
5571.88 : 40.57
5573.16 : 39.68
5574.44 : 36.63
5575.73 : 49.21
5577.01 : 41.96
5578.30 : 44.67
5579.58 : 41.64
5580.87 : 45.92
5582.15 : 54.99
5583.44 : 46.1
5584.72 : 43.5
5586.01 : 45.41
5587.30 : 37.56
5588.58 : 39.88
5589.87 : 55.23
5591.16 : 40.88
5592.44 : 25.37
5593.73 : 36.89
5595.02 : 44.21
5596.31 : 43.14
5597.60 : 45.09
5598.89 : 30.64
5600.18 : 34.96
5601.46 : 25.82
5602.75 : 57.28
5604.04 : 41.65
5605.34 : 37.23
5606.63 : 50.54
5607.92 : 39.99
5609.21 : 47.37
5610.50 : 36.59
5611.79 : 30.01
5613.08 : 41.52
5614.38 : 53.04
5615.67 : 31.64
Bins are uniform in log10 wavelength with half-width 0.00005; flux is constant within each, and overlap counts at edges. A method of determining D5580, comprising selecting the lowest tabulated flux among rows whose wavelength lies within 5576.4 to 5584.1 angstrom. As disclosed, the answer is 41.64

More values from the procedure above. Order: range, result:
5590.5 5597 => 25.37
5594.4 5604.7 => 25.82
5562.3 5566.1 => 40.36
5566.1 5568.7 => 34.76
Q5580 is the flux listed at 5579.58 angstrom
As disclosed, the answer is 41.64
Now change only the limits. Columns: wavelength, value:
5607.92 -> 39.99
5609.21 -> 47.37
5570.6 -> 31.56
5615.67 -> 31.64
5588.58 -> 39.88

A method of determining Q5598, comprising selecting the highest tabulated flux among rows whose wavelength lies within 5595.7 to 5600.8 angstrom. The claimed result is 45.09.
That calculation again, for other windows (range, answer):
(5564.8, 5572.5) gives 54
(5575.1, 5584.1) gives 54.99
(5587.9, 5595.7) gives 55.23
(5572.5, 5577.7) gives 49.21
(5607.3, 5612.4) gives 47.37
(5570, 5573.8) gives 40.57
